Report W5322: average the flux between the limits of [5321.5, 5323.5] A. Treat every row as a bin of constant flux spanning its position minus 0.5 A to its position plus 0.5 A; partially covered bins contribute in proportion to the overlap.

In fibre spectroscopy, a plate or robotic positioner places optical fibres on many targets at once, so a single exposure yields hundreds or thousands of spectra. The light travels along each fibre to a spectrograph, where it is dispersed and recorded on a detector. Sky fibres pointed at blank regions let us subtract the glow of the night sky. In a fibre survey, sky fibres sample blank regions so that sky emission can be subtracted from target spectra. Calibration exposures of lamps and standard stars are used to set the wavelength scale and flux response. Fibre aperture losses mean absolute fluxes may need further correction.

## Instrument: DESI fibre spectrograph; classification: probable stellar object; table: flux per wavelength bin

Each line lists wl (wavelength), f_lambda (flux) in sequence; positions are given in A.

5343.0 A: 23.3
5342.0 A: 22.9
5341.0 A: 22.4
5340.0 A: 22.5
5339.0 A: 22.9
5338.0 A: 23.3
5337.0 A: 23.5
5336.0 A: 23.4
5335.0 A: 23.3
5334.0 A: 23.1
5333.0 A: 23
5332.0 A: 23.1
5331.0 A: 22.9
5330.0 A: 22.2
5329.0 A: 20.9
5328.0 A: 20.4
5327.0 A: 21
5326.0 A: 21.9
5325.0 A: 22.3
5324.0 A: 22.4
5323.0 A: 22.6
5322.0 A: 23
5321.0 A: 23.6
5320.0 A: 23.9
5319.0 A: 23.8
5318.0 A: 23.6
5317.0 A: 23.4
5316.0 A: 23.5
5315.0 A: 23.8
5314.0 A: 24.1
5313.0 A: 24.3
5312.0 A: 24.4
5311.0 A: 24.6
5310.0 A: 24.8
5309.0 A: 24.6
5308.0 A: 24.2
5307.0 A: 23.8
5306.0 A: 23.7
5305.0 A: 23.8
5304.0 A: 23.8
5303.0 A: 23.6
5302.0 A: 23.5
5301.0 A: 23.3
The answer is 22.8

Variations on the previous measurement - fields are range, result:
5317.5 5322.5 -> 23.6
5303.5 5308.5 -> 23.9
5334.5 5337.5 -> 23.4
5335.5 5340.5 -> 23.1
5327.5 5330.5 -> 21.2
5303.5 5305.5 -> 23.8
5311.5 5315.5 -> 24.1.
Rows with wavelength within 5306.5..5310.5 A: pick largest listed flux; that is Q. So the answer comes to 24.8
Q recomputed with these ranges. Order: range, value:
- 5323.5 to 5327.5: 22.4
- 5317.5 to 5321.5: 23.9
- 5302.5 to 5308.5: 24.2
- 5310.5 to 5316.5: 24.6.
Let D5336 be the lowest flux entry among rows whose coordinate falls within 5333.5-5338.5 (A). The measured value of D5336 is 23.1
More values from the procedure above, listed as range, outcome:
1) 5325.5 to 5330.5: 20.4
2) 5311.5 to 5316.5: 23.5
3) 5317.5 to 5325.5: 22.3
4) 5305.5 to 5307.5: 23.7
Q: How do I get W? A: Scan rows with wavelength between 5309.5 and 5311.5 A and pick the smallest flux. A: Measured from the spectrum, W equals 24.6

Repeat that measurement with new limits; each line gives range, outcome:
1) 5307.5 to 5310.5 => 24.2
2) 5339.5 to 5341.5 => 22.4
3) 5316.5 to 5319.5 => 23.4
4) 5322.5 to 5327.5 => 21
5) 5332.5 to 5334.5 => 23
